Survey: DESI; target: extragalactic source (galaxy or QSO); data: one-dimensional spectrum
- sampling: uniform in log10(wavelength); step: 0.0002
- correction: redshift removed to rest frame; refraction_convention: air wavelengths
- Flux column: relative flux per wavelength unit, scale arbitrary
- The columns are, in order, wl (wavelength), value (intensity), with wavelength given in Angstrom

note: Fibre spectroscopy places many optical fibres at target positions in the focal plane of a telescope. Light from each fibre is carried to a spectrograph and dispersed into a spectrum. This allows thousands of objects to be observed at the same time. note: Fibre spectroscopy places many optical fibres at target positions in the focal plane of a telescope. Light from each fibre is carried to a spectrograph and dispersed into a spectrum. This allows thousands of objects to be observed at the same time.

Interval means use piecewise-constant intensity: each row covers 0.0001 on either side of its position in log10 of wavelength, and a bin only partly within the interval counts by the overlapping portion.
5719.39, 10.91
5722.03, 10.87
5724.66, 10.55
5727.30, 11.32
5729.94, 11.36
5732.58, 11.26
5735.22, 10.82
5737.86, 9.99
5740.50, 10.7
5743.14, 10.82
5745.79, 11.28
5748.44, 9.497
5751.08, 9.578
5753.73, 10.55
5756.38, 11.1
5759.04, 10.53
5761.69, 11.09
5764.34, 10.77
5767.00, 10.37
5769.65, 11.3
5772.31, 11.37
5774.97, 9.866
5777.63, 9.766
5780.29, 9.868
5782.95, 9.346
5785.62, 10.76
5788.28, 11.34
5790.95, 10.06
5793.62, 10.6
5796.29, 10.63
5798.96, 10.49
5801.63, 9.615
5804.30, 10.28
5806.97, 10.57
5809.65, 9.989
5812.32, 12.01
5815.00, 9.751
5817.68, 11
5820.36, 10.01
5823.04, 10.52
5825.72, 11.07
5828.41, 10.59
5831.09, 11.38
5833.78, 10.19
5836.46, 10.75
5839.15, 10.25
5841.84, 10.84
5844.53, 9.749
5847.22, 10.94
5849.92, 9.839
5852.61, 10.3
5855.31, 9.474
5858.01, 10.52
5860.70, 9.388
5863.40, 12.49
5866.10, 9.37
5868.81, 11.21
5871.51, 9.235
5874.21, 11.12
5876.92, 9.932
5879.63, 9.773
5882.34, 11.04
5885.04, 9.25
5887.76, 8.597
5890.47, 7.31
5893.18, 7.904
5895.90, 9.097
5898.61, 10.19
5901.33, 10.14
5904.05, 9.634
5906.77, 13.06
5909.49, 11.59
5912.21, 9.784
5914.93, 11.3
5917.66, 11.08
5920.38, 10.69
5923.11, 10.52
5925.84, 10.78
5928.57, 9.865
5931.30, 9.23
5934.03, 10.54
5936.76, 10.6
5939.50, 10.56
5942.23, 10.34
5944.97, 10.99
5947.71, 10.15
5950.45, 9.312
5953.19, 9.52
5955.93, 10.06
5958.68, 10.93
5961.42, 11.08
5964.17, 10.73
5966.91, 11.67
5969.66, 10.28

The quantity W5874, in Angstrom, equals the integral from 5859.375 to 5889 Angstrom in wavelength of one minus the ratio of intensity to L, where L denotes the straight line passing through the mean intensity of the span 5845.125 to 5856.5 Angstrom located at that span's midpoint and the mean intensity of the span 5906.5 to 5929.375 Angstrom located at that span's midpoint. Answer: 0.7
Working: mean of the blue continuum 10.1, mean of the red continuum 10.9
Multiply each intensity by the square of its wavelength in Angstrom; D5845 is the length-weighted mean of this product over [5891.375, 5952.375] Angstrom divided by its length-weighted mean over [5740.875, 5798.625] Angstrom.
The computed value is 1.03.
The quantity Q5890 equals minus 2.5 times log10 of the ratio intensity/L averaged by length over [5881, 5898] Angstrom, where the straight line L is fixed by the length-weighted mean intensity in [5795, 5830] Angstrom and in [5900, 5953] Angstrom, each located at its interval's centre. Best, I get 0.18 mag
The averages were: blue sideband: 10.5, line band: 8.93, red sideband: 10.5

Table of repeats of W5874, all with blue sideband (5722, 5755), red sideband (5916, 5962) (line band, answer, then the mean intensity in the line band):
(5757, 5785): 0.4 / 10.5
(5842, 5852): 0.2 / 10.3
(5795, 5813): 0.2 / 10.5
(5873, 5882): 0.1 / 10.3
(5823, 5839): -0.3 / 10.7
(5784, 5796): -0.1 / 10.6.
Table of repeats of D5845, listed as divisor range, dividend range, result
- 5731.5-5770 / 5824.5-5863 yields 1.01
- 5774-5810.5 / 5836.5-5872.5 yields 1.03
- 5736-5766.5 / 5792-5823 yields 1.01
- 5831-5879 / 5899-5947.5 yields 1.05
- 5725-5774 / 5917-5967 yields 1.03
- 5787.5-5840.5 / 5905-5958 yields 1.04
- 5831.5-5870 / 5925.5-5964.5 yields 1.02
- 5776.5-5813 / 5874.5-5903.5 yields 0.94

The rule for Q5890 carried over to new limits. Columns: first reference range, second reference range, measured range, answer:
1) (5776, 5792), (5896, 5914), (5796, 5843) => -0.02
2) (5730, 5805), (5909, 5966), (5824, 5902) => 0.04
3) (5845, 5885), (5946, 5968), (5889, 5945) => 0.01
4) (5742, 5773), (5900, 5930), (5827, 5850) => 0.02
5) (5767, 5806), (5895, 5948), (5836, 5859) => 0.02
